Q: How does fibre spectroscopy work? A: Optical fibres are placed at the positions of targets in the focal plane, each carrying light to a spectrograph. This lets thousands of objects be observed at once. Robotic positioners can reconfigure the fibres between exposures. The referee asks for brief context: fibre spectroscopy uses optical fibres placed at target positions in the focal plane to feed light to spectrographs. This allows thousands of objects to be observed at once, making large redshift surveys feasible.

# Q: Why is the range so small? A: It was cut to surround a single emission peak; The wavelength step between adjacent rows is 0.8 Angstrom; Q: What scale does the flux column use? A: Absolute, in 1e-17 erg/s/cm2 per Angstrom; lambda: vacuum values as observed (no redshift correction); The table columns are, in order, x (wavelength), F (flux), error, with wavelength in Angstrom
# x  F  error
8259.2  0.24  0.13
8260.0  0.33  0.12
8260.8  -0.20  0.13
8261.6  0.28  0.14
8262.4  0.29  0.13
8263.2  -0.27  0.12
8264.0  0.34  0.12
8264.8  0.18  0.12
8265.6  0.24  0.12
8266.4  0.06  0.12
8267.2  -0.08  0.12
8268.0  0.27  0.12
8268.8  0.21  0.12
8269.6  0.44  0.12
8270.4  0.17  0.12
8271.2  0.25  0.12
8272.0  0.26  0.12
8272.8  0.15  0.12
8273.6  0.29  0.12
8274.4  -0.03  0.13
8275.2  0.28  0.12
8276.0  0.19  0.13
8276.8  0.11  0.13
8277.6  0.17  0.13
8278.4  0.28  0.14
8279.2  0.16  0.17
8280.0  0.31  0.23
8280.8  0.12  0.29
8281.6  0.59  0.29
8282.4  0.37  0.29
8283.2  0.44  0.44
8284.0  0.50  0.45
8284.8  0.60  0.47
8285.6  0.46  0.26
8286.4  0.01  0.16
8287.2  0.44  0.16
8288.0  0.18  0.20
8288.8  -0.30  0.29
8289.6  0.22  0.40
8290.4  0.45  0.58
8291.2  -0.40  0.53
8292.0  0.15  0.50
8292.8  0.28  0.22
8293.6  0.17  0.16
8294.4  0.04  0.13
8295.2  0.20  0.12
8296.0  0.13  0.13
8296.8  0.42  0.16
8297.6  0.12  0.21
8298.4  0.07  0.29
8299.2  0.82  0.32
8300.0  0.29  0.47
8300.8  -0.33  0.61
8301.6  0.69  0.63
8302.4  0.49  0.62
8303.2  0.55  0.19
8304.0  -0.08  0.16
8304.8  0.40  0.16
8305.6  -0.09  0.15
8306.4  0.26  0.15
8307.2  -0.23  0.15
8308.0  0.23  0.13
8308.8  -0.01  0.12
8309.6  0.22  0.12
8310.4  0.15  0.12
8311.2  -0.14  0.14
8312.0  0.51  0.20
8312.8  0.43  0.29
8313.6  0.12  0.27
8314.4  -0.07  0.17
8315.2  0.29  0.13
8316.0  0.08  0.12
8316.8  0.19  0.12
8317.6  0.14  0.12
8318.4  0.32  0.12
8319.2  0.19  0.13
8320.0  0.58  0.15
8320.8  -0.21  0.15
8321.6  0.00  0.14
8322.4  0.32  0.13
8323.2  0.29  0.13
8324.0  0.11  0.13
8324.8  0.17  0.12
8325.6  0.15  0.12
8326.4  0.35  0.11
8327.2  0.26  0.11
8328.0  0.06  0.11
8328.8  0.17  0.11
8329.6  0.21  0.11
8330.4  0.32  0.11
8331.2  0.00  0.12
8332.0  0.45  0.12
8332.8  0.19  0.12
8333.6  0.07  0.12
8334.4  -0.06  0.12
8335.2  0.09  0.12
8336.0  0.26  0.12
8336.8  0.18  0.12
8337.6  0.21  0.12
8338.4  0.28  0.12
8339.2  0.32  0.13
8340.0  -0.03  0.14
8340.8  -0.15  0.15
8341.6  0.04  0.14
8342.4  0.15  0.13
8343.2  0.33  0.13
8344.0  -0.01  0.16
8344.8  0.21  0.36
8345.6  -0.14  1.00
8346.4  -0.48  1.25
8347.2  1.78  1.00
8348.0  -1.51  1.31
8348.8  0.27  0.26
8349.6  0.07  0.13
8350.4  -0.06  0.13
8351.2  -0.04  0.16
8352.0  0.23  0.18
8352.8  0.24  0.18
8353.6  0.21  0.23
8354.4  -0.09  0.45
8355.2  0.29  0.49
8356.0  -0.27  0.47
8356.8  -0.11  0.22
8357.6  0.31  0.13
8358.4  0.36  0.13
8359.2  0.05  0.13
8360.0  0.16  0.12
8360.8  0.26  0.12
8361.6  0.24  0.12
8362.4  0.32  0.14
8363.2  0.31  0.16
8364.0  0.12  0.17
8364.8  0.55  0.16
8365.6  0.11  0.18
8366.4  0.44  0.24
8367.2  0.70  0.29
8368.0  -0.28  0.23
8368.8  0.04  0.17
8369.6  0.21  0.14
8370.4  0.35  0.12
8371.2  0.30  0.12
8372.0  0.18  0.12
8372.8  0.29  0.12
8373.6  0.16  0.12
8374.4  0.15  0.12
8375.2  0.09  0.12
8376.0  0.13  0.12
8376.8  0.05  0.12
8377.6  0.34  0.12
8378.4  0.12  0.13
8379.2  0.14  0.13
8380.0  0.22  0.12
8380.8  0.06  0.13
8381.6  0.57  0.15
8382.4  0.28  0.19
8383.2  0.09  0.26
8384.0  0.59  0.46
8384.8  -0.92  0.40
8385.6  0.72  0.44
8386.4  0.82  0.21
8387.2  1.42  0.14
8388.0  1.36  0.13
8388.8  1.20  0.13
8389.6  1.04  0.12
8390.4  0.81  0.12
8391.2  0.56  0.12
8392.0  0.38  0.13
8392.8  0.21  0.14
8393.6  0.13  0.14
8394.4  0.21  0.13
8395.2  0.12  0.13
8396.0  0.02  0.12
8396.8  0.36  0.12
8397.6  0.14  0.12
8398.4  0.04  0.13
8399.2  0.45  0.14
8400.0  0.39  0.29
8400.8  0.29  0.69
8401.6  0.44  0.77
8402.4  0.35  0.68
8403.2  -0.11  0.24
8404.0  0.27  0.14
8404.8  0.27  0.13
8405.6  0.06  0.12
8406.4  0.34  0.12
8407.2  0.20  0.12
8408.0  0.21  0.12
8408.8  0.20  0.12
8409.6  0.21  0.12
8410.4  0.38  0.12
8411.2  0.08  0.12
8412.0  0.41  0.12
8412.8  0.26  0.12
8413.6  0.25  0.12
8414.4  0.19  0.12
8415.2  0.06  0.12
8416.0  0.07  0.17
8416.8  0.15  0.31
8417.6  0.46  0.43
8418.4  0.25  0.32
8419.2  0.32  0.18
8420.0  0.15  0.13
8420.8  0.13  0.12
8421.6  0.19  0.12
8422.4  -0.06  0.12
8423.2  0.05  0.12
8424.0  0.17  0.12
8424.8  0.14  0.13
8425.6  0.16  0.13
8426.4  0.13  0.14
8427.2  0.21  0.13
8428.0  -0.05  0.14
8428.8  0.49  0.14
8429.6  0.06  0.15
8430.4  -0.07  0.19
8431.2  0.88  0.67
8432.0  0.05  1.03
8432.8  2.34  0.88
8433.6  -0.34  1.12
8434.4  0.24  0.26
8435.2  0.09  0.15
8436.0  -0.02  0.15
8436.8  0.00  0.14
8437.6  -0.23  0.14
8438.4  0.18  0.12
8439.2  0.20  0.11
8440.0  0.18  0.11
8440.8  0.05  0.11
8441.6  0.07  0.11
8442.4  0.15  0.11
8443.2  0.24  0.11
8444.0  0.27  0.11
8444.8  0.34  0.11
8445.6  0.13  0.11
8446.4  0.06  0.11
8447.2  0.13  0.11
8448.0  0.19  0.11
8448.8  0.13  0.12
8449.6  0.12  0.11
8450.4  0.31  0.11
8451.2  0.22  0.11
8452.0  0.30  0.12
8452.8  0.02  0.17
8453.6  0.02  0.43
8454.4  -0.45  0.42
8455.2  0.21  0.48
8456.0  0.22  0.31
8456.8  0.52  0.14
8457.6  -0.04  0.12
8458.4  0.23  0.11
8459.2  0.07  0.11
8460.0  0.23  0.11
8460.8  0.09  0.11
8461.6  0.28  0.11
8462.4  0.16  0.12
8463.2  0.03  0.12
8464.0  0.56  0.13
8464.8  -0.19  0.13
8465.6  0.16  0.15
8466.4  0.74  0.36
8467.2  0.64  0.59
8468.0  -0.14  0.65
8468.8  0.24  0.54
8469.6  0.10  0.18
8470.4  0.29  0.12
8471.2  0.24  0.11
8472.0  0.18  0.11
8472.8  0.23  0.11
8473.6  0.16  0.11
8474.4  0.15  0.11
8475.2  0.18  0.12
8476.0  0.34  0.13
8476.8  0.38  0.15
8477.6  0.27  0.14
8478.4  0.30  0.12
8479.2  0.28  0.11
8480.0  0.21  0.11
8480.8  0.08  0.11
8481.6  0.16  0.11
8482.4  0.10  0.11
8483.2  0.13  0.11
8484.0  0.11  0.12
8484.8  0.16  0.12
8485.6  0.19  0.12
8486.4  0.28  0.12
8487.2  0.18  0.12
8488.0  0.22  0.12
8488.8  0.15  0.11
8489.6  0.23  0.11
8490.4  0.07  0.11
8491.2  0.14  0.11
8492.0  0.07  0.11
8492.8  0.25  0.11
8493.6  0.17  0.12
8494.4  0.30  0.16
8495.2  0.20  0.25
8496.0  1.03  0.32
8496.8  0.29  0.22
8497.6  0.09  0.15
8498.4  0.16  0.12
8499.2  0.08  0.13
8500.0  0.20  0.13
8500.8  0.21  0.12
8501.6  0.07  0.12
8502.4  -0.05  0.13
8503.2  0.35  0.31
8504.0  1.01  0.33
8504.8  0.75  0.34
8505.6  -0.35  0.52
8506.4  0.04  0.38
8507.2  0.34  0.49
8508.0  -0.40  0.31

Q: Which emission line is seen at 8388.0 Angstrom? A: H-gamma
